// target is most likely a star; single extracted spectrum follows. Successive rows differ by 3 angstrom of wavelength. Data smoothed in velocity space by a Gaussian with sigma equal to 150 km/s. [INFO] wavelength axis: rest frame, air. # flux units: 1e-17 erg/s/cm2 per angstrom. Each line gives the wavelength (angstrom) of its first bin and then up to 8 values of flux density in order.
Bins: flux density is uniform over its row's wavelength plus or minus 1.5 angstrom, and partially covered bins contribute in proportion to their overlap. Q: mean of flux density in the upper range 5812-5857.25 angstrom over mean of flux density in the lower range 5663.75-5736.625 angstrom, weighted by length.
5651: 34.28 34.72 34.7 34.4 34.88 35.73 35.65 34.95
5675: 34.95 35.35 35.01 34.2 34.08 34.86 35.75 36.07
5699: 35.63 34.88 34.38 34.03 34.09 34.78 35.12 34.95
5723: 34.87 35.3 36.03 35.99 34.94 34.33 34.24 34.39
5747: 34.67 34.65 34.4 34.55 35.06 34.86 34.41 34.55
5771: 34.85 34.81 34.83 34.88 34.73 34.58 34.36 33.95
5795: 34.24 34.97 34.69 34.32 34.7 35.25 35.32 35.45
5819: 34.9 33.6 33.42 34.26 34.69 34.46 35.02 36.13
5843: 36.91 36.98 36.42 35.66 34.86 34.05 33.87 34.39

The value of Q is 1.00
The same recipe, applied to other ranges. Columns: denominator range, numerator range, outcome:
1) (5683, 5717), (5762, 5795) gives 0.99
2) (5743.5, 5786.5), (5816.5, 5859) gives 1.01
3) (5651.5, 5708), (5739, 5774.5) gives 0.99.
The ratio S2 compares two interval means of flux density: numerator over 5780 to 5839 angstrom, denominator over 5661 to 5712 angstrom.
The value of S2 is 0.99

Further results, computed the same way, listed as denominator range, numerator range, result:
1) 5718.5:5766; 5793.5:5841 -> 1.00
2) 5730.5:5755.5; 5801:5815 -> 1.01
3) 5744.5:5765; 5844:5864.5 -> 1.02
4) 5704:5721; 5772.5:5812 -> 1.00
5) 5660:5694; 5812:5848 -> 1.00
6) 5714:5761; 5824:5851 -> 1.01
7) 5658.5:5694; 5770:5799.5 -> 0.99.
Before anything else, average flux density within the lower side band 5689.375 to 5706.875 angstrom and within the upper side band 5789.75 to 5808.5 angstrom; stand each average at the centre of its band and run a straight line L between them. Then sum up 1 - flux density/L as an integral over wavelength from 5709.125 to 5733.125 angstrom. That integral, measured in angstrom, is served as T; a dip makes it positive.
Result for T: 0.0 angstrom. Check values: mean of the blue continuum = 35.3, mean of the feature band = 35.1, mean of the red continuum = 34.5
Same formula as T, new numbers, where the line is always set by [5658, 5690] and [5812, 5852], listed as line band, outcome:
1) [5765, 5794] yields 0.4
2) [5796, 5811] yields 0.2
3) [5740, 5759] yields 0.3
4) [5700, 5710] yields 0.1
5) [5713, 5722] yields 0.0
